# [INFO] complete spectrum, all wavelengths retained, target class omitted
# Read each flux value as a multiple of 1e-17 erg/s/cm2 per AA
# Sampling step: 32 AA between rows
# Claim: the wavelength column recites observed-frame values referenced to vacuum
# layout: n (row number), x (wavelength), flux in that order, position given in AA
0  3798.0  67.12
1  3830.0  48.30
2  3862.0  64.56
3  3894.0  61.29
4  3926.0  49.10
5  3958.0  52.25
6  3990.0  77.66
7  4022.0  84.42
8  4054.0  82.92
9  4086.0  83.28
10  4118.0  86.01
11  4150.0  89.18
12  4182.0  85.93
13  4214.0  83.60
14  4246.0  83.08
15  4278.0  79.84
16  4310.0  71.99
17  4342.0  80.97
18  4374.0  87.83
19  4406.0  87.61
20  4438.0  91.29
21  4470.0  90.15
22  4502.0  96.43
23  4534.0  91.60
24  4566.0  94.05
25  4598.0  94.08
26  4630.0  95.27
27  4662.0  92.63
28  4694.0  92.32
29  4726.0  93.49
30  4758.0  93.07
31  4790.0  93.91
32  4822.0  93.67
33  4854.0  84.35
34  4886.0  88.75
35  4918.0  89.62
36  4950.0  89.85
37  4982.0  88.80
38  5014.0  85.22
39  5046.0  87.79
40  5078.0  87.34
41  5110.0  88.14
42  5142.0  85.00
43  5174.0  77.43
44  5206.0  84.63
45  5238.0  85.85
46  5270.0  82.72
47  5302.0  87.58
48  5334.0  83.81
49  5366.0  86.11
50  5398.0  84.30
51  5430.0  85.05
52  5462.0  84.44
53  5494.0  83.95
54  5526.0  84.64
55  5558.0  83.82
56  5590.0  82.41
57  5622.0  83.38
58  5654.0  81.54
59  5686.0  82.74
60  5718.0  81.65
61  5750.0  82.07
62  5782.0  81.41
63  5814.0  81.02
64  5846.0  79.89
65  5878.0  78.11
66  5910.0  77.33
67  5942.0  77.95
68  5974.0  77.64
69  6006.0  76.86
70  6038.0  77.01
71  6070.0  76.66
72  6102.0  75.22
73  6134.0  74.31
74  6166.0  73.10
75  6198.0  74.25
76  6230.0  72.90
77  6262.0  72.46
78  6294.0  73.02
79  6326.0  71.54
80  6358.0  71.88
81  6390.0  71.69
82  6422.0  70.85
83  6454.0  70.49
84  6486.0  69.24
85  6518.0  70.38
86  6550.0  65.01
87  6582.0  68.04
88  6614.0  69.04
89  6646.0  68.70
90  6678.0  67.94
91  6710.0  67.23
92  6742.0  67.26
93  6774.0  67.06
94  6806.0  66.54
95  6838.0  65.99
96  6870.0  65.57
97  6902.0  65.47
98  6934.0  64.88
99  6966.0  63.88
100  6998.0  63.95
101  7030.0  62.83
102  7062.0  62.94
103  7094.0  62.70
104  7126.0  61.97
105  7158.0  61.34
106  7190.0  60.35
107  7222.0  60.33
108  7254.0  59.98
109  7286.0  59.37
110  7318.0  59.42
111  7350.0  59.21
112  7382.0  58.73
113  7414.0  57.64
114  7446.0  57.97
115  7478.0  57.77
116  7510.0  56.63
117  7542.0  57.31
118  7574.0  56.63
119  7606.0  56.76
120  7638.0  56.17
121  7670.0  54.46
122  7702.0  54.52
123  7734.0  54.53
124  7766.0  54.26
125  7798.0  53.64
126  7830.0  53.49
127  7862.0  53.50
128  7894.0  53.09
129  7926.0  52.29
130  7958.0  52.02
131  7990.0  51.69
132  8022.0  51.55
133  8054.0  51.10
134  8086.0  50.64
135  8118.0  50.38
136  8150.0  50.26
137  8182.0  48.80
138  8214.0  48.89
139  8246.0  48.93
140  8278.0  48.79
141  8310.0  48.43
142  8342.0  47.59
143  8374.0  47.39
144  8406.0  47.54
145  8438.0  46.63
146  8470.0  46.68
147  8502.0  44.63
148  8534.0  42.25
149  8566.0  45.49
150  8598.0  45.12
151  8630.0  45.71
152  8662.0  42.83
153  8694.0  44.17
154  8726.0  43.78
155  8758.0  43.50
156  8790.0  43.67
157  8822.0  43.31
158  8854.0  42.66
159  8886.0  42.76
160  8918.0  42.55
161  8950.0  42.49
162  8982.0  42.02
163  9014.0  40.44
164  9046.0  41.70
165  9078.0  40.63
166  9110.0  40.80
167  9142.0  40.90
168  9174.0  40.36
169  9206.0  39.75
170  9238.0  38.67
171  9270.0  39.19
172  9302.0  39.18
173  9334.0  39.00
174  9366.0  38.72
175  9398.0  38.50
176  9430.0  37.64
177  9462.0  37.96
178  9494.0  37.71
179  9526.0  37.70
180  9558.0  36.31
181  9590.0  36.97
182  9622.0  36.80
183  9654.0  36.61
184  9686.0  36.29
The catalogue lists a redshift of 0.00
